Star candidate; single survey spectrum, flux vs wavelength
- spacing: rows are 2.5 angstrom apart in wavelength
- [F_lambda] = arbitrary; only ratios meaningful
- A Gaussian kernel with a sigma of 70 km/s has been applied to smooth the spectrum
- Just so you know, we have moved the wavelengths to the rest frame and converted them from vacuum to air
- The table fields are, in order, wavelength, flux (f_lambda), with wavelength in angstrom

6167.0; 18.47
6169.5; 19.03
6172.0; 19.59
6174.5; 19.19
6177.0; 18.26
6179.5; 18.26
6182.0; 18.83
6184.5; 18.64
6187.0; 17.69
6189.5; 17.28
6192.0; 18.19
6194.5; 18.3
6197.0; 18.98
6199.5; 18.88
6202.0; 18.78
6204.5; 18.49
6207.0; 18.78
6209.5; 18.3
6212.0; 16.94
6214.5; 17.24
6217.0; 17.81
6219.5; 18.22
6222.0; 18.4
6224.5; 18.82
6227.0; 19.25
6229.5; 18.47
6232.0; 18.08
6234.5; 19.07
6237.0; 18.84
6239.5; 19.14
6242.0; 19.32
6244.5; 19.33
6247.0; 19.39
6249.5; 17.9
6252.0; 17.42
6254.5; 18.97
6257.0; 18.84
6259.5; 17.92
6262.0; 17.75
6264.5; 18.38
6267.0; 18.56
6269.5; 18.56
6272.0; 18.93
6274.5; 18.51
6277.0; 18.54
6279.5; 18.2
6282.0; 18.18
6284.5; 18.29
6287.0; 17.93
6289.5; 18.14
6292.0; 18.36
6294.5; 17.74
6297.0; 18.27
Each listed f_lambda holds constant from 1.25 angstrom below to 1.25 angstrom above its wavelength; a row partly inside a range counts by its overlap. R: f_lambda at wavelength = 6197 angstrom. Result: 18.98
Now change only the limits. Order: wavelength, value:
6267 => 18.56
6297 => 18.27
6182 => 18.83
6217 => 17.81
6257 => 18.84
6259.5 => 17.92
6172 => 19.59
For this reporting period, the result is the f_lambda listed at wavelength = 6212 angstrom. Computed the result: 16.94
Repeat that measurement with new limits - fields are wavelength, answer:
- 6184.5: 18.64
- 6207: 18.78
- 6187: 17.69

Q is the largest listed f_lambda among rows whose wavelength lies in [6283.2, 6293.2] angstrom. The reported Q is 18.36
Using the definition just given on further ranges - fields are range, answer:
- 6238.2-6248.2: 19.39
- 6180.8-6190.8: 18.83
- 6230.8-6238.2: 19.07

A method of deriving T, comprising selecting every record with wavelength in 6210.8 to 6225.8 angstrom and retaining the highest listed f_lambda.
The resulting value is 18.82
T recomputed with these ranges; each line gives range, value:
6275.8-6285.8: 18.54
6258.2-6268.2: 18.56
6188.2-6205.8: 18.98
